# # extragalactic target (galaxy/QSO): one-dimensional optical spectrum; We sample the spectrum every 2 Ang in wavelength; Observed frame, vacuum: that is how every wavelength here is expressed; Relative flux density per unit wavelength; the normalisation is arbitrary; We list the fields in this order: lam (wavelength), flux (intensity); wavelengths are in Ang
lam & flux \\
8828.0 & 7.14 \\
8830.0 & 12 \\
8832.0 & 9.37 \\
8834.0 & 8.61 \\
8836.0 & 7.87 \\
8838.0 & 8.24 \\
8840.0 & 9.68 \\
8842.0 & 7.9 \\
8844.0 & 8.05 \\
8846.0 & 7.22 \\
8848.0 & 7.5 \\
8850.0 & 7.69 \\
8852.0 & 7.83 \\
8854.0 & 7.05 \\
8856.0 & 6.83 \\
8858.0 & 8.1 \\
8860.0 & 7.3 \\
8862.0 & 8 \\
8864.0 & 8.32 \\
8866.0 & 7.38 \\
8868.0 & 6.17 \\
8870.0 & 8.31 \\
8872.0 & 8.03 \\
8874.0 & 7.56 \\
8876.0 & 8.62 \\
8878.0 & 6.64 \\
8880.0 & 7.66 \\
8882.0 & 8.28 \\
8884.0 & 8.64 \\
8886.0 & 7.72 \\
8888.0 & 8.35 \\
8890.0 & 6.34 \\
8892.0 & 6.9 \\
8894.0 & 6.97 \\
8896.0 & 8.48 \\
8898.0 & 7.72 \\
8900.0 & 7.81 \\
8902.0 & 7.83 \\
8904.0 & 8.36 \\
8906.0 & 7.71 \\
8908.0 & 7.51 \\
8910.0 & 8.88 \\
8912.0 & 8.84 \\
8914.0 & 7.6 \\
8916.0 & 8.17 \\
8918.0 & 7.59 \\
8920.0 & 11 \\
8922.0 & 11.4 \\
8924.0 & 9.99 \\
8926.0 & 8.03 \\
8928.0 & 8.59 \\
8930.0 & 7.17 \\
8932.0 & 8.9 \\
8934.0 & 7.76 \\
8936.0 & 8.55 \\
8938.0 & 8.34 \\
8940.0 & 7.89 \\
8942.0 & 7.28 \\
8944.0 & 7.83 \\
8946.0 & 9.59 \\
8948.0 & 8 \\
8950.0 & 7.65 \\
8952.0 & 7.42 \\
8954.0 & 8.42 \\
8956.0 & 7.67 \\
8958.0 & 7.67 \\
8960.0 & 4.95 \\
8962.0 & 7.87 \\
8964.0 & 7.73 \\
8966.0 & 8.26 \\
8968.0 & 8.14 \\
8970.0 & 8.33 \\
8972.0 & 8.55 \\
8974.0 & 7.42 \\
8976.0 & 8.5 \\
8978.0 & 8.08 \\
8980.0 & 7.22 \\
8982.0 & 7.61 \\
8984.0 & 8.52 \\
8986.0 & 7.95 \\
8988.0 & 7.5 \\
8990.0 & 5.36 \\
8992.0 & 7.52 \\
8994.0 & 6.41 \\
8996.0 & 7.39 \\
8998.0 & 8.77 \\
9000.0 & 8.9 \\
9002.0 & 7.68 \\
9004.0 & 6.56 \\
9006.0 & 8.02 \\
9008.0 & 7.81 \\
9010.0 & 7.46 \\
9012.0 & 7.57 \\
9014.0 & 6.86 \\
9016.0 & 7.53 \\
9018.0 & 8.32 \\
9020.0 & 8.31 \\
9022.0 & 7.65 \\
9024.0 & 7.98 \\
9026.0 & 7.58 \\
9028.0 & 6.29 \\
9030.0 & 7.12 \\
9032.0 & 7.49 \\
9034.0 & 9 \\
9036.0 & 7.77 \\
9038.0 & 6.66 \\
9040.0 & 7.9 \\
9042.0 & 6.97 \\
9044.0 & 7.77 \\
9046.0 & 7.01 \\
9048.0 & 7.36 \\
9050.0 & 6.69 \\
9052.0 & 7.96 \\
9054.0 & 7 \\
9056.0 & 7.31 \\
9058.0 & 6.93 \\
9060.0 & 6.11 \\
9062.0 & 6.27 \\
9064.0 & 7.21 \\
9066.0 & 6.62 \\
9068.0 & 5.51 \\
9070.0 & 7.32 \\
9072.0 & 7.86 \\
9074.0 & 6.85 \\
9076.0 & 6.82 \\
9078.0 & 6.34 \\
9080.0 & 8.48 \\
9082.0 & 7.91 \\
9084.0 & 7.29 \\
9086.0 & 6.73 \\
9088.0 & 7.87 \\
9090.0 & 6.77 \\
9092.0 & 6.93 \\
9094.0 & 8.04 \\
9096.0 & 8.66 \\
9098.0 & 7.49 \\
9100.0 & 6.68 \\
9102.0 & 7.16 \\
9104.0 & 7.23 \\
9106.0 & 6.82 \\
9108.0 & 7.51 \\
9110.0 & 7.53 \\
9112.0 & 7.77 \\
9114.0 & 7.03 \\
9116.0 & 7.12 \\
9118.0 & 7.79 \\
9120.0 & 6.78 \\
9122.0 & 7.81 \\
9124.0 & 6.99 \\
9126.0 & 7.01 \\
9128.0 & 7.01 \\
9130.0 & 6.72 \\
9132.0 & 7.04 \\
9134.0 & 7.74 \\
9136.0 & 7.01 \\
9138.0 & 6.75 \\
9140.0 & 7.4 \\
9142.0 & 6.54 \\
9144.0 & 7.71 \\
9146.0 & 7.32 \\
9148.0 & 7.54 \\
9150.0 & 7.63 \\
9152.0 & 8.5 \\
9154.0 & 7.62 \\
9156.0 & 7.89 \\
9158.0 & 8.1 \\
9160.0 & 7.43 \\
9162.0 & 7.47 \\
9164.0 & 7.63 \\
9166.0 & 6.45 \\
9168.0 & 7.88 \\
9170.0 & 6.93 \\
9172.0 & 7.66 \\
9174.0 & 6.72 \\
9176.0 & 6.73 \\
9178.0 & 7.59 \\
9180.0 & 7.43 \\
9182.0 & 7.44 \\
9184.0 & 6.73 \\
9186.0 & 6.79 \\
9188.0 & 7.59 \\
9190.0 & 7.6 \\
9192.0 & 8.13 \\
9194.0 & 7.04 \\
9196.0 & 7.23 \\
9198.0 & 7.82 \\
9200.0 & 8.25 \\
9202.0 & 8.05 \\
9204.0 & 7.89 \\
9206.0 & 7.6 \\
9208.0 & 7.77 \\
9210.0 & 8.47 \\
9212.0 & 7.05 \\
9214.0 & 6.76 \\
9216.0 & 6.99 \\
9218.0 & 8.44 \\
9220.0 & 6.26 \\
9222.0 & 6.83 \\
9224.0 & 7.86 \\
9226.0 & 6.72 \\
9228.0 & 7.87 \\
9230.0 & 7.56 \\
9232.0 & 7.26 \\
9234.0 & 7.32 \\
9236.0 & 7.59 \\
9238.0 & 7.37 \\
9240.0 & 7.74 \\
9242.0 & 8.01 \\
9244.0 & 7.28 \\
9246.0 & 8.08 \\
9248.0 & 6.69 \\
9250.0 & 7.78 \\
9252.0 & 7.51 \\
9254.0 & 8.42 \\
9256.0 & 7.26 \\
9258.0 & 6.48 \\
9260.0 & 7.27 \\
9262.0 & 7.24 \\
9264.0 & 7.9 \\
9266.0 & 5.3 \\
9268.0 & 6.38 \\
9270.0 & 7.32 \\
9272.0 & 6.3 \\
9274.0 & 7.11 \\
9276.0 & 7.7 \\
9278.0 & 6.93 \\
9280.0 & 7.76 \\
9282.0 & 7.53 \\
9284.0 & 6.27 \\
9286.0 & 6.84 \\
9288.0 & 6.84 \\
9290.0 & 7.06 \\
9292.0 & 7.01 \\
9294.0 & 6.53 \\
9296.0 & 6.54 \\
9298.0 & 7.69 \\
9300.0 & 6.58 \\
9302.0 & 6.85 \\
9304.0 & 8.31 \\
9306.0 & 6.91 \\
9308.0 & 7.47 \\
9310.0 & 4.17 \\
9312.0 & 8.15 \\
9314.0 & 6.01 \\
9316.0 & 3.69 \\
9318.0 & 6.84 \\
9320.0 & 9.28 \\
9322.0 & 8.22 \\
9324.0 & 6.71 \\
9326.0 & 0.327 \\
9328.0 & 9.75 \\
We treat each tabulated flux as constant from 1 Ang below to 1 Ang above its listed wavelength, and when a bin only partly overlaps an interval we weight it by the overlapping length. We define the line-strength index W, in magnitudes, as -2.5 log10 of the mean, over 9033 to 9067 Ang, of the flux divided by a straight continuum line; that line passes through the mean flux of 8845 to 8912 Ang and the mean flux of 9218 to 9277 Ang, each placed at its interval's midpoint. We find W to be 0.04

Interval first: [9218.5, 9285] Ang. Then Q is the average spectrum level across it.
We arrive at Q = 7.25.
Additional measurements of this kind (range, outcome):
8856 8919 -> 7.78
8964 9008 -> 7.75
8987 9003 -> 7.44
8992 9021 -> 7.68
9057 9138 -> 7.16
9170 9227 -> 7.4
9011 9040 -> 7.59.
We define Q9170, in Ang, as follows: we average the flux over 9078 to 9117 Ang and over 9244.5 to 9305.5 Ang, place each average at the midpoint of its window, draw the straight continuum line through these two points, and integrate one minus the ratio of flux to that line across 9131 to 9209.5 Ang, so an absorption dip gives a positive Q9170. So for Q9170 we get -1.9 Ang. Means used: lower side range 7.39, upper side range 7.12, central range 7.46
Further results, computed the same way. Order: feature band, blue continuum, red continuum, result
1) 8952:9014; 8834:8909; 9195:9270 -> 0.0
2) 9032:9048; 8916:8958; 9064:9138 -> 0.2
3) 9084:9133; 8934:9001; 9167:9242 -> 2.0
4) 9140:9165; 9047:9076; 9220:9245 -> -1.5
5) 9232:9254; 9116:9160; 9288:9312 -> -1.6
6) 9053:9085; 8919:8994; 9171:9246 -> 3.3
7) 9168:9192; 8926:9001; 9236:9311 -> 0.2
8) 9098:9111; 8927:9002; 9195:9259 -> 0.8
